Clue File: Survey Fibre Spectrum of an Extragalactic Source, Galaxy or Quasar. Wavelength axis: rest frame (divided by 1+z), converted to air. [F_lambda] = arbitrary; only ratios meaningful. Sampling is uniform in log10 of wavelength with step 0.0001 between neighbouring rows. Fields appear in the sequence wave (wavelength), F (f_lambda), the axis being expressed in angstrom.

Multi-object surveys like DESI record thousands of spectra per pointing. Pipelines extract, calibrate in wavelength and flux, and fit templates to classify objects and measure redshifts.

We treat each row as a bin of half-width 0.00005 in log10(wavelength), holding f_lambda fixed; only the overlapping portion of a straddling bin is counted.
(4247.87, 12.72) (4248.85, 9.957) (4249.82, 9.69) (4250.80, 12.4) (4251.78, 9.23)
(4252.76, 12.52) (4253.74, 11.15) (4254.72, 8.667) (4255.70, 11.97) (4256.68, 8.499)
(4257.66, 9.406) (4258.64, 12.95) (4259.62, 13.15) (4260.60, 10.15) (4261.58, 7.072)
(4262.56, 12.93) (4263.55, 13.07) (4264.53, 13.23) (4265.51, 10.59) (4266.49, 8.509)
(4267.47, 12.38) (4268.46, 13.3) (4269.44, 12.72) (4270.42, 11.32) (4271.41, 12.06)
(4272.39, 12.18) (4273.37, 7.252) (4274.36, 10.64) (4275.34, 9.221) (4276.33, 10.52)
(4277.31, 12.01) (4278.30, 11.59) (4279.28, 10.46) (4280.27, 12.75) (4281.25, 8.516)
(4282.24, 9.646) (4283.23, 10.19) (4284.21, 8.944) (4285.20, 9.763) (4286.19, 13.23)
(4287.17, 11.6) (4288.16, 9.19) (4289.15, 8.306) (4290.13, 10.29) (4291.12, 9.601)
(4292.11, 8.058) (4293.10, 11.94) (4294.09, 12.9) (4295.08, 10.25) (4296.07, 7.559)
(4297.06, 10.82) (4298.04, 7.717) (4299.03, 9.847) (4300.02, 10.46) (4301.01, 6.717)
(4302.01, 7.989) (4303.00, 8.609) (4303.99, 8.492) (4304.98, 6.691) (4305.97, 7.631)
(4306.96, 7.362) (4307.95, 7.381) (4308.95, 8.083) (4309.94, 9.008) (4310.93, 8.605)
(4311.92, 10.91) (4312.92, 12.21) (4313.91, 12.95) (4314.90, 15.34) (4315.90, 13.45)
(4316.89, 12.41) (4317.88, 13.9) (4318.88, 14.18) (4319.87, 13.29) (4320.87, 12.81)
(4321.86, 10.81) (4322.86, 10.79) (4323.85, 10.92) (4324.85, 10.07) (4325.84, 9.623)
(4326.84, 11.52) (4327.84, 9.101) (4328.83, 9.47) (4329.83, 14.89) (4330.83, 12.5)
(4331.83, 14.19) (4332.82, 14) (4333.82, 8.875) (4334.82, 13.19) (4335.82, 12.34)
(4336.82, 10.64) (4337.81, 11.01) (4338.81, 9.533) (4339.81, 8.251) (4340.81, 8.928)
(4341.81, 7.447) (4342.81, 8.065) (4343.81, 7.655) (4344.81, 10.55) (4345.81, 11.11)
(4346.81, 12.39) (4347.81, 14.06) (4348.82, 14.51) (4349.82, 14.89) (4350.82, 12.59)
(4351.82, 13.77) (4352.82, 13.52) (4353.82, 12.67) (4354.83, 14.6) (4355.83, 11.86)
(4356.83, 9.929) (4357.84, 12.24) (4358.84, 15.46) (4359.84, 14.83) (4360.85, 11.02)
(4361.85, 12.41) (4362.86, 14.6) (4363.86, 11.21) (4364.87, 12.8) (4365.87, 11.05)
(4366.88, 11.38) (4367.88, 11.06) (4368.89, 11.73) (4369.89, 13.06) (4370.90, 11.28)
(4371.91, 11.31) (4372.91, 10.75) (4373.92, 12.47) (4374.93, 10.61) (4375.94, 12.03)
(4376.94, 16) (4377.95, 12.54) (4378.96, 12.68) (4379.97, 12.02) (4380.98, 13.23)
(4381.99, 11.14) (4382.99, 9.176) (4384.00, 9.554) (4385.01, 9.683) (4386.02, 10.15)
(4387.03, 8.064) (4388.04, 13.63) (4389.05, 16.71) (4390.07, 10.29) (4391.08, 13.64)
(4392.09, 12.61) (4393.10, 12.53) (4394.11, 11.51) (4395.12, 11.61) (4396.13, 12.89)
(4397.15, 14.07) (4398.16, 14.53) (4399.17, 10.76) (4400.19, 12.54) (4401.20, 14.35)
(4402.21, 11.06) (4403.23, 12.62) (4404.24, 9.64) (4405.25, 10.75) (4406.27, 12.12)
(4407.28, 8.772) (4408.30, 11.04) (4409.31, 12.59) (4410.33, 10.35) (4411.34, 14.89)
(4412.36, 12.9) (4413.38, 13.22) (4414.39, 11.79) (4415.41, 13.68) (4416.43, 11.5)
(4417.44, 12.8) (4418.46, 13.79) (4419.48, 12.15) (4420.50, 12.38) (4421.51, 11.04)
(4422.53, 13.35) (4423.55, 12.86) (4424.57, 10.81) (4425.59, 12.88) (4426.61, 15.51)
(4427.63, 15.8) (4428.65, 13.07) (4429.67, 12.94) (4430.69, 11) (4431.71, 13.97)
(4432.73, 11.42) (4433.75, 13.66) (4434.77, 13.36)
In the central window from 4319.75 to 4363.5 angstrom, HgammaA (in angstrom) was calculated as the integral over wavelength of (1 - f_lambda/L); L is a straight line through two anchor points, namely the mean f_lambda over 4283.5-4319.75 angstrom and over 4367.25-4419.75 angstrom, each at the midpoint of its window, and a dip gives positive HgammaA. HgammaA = -3.1 angstrom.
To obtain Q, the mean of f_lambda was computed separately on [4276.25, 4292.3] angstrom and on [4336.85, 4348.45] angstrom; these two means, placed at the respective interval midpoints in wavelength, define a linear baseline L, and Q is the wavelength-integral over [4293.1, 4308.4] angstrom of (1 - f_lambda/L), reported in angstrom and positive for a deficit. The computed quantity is 2.1 angstrom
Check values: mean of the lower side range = 10.3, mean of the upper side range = 9.99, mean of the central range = 8.8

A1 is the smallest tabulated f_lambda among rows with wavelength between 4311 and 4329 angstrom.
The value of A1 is 9.101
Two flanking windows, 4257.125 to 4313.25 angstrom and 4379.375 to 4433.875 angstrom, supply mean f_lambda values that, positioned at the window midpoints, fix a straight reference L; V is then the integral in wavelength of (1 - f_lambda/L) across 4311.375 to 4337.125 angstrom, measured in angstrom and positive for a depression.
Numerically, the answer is -3.09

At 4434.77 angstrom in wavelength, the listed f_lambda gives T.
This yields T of 13.36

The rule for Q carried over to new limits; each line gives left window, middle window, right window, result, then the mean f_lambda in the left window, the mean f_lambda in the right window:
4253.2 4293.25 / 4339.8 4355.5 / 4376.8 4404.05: -0.1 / 10.7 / 12.1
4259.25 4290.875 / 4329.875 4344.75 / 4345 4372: 1.9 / 10.8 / 12.6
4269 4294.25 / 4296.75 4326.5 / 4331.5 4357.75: 2.0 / 10.5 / 11.6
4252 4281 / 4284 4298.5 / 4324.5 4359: 1.5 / 11.1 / 11.6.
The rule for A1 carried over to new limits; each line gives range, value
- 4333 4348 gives 7.447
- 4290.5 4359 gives 6.691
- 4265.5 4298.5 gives 7.252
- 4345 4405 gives 8.064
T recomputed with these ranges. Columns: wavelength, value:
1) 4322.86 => 10.79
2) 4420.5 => 12.38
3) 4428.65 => 13.07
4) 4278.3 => 11.59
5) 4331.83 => 14.19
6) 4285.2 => 9.763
